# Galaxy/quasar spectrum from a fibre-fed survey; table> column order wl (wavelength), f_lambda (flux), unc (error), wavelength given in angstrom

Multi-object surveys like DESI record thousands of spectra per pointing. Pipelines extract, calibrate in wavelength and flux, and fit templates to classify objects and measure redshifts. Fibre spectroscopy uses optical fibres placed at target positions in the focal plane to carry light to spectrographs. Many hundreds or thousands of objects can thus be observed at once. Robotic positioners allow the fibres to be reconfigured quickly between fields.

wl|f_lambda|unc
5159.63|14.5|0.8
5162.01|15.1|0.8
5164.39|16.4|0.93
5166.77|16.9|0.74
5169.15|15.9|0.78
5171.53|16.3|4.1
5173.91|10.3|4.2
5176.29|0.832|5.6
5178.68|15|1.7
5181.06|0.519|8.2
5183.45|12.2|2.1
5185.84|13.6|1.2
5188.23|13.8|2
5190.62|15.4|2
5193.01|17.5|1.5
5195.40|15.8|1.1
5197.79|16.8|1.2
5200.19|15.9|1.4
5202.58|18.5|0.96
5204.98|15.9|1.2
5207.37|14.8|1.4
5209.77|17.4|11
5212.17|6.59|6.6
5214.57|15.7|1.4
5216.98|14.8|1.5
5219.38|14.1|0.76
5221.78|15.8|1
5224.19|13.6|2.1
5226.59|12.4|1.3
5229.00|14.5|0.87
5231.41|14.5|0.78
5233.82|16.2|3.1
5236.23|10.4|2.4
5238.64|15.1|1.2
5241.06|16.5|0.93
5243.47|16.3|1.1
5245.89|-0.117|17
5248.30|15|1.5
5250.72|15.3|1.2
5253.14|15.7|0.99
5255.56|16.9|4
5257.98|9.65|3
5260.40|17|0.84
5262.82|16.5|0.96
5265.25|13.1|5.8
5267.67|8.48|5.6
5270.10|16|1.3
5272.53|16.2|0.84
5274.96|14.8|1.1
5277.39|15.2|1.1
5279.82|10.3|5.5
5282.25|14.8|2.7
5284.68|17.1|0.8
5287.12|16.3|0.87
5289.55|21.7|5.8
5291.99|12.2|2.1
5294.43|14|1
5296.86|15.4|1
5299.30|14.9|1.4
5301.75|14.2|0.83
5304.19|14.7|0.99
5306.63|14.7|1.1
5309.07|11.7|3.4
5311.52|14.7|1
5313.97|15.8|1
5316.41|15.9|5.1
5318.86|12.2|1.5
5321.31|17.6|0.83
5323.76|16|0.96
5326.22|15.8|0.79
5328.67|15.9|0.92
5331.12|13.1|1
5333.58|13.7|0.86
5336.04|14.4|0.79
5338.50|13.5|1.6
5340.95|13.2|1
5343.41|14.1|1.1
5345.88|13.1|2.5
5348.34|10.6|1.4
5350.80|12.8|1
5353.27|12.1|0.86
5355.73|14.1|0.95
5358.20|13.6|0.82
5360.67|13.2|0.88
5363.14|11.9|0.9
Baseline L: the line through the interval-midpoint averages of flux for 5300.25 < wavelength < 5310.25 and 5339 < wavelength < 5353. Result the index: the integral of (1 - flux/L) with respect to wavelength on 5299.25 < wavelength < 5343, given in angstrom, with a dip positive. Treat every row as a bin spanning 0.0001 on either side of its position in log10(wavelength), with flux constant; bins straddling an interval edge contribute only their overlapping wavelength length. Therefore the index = -3.6 angstrom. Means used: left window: 13.9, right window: 12.8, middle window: 14.5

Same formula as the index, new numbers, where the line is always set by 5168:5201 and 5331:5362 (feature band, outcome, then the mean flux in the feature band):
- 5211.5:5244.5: -3.1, 14.1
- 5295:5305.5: -1.3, 14.8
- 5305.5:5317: -1.2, 14.5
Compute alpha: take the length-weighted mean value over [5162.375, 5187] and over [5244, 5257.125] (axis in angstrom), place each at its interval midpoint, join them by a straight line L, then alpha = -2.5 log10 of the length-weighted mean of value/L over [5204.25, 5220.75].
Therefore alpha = -0.15 mag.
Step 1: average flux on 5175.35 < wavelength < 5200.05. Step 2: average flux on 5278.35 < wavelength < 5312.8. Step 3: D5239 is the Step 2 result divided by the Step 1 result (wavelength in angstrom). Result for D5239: 1.2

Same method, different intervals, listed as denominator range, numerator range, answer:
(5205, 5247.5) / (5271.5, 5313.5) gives 1.10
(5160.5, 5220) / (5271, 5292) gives 1.13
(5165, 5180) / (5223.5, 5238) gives 1.09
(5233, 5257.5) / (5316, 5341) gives 1.08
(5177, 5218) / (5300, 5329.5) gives 1.07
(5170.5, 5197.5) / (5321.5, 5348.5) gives 1.18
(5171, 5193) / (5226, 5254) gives 1.22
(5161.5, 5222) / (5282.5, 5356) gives 1.05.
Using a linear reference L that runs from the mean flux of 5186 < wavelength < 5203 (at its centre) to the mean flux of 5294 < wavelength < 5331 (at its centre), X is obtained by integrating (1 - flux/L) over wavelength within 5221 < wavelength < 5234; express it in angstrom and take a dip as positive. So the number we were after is 1.1 angstrom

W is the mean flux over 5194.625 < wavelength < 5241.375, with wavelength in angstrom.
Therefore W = 14.7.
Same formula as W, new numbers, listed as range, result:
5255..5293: 14.7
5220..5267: 13.9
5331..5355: 13.1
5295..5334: 14.8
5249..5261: 14.8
